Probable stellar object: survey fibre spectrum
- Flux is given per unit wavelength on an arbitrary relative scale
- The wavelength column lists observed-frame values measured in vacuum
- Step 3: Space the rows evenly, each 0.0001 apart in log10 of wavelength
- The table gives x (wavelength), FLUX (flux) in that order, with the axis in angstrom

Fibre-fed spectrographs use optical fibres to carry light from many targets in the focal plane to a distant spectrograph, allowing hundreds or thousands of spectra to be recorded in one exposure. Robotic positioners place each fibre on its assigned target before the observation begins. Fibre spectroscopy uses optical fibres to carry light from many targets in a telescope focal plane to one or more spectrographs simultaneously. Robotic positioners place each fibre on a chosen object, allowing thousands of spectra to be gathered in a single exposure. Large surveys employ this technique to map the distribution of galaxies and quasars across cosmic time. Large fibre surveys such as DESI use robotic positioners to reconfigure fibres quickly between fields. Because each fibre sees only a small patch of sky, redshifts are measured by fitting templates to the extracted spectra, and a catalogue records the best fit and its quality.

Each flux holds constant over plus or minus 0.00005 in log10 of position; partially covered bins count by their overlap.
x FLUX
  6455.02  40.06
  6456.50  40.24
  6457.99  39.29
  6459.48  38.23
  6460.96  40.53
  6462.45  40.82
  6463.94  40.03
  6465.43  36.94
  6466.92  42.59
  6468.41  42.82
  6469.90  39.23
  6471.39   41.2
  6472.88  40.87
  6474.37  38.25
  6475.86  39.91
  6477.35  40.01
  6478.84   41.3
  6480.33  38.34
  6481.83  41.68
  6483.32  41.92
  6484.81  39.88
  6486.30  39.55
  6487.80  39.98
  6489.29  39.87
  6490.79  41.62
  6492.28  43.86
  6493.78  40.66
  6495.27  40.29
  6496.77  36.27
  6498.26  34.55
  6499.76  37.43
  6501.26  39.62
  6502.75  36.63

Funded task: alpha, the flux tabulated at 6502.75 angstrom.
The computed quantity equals 36.63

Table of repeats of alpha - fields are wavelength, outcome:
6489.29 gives 39.87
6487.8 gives 39.98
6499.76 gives 37.43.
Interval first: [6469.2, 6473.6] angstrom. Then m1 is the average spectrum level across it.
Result 40.4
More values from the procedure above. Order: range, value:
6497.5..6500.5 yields 36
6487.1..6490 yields 40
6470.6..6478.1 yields 40.1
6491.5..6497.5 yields 40.3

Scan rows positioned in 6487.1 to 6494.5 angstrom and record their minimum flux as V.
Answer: 39.87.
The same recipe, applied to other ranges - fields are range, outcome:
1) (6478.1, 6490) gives 38.34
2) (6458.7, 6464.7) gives 38.23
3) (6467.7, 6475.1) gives 38.25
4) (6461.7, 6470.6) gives 36.94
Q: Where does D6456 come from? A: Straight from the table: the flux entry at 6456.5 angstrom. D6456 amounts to 40.24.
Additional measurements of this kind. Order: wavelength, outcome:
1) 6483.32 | 41.92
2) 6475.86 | 39.91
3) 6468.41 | 42.82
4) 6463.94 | 40.03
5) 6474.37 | 38.25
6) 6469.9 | 39.23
